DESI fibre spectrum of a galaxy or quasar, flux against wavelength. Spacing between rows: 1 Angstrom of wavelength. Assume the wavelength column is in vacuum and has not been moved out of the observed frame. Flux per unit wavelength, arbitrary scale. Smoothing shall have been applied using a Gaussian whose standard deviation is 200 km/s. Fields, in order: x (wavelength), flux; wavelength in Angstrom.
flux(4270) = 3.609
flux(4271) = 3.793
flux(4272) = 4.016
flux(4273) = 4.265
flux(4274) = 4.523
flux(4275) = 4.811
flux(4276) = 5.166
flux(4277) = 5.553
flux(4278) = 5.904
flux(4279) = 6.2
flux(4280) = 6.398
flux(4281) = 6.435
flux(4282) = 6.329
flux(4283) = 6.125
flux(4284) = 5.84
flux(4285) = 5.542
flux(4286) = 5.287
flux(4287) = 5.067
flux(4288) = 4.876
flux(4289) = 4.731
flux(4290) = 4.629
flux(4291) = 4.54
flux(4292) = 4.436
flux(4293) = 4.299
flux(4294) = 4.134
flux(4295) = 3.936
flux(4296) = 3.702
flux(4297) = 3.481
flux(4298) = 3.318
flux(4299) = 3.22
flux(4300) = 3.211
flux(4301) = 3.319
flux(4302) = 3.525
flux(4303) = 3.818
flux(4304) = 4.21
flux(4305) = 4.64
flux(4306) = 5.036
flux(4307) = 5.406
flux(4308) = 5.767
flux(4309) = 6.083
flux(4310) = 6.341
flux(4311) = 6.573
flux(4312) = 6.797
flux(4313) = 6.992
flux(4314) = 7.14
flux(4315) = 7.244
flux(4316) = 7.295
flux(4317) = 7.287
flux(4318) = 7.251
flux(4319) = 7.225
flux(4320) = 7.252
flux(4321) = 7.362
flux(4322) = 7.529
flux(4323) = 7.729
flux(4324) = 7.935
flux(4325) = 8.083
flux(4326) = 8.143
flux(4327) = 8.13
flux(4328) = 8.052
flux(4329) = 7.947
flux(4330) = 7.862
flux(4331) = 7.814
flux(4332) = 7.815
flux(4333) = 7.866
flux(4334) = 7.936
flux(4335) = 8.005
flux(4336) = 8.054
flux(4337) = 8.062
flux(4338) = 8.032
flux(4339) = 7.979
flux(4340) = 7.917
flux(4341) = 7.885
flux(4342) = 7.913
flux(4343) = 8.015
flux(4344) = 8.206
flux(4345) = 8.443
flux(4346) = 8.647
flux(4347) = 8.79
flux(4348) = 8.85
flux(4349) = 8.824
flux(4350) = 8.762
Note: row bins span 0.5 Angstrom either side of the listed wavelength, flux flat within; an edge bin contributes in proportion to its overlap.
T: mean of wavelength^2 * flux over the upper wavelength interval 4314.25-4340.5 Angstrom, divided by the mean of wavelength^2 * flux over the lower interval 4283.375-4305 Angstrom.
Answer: 1.8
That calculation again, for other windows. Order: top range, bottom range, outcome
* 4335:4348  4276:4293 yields 1.54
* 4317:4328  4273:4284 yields 1.38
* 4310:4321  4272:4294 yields 1.38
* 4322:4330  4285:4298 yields 1.83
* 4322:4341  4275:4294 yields 1.52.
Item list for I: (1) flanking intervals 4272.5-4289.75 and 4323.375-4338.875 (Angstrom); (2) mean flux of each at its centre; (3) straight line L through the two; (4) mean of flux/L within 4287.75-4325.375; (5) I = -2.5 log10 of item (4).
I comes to 0.23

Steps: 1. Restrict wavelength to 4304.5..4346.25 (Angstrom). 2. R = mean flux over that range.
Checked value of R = 7.41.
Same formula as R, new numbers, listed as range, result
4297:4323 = 5.75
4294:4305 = 3.65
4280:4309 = 4.66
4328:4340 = 7.95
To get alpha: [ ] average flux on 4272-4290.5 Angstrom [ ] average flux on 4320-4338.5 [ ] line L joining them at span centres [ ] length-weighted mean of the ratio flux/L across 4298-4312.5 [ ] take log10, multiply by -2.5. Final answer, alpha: 0.36 mag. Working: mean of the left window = 5.39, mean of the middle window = 4.8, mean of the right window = 7.89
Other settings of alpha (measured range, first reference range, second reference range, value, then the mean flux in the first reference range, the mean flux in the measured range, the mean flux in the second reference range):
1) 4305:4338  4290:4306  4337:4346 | -0.187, 3.91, 7.28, 8.08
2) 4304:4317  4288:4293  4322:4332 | 0.037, 4.58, 6.24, 7.94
